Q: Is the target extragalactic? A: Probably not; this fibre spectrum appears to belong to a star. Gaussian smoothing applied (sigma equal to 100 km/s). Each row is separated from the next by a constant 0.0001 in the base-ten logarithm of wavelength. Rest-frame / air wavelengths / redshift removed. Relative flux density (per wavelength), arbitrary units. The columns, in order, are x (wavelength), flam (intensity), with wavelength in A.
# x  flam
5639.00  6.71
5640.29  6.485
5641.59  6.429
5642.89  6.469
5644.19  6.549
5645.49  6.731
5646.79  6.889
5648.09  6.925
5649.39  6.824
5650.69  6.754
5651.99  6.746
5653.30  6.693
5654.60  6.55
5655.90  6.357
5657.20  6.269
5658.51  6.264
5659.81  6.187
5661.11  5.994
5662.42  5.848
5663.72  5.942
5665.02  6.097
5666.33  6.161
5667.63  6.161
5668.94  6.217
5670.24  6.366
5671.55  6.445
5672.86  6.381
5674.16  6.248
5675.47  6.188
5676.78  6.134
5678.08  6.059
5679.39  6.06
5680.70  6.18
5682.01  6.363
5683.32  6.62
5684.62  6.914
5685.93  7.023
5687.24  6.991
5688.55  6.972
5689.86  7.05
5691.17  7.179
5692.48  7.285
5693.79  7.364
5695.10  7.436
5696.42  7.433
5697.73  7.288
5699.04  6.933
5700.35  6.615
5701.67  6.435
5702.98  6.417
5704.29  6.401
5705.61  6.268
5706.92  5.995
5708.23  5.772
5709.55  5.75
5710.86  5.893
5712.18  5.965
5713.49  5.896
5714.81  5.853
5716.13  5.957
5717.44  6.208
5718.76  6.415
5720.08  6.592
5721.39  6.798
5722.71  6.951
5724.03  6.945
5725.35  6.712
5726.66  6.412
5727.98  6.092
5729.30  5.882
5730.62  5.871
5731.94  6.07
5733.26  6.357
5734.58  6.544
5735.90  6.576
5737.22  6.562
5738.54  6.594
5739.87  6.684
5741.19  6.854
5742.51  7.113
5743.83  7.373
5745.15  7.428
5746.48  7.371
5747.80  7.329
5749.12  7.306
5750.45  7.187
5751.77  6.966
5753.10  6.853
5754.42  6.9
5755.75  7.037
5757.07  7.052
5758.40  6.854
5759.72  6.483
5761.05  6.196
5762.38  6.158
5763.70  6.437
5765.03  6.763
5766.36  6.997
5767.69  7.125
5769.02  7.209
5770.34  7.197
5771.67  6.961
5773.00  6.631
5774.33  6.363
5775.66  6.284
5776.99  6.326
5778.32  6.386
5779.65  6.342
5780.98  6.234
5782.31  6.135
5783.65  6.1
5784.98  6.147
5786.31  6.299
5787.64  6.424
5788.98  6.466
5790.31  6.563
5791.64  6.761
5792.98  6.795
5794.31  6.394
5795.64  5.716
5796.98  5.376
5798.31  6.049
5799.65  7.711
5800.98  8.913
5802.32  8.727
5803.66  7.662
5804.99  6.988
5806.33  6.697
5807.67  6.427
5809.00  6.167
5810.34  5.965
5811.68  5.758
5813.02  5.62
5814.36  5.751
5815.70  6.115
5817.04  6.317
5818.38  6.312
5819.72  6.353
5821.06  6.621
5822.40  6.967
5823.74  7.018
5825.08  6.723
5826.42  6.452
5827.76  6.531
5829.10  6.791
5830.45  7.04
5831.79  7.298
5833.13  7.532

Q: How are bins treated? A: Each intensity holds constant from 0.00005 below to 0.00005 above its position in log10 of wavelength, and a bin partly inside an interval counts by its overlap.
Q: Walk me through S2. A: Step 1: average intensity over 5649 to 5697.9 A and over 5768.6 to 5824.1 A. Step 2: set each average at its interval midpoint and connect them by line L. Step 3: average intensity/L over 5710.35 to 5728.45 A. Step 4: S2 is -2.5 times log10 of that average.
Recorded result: 0.03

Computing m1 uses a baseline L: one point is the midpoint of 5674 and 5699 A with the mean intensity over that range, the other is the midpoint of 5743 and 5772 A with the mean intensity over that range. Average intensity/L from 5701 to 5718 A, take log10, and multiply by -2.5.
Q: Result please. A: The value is 0.13 mag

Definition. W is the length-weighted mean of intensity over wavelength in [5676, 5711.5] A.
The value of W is 6.62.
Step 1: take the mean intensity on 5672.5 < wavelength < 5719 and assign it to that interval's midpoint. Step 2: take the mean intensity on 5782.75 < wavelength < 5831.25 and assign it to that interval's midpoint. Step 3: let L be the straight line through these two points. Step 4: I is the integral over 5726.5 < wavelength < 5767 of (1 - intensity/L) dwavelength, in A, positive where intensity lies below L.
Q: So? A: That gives -1.2 A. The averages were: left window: 6.5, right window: 6.57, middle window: 6.72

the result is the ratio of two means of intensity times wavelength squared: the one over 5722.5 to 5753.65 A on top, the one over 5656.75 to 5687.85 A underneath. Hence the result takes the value 1.10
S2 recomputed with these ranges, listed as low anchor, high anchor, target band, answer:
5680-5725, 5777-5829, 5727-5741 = 0.039 mag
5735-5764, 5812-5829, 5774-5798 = 0.060 mag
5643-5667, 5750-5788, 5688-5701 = -0.105 mag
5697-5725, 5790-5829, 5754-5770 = -0.047 mag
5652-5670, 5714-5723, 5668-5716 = -0.034 mag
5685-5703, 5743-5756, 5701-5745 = 0.118 mag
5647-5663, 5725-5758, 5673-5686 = 0.033 mag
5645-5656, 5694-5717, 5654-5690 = 0.042 mag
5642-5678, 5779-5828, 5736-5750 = -0.093 mag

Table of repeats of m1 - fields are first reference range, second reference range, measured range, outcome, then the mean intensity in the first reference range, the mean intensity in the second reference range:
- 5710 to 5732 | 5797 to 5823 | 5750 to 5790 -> -0.02 mag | 6.27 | 6.66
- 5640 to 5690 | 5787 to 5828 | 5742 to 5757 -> -0.10 mag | 6.44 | 6.59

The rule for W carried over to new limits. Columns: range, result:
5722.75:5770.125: 6.76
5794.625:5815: 6.63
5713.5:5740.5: 6.39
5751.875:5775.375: 6.77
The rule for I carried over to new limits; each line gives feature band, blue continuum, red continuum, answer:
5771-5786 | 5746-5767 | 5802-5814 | 0.87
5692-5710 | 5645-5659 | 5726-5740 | -0.64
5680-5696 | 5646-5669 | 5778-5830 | -1.33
